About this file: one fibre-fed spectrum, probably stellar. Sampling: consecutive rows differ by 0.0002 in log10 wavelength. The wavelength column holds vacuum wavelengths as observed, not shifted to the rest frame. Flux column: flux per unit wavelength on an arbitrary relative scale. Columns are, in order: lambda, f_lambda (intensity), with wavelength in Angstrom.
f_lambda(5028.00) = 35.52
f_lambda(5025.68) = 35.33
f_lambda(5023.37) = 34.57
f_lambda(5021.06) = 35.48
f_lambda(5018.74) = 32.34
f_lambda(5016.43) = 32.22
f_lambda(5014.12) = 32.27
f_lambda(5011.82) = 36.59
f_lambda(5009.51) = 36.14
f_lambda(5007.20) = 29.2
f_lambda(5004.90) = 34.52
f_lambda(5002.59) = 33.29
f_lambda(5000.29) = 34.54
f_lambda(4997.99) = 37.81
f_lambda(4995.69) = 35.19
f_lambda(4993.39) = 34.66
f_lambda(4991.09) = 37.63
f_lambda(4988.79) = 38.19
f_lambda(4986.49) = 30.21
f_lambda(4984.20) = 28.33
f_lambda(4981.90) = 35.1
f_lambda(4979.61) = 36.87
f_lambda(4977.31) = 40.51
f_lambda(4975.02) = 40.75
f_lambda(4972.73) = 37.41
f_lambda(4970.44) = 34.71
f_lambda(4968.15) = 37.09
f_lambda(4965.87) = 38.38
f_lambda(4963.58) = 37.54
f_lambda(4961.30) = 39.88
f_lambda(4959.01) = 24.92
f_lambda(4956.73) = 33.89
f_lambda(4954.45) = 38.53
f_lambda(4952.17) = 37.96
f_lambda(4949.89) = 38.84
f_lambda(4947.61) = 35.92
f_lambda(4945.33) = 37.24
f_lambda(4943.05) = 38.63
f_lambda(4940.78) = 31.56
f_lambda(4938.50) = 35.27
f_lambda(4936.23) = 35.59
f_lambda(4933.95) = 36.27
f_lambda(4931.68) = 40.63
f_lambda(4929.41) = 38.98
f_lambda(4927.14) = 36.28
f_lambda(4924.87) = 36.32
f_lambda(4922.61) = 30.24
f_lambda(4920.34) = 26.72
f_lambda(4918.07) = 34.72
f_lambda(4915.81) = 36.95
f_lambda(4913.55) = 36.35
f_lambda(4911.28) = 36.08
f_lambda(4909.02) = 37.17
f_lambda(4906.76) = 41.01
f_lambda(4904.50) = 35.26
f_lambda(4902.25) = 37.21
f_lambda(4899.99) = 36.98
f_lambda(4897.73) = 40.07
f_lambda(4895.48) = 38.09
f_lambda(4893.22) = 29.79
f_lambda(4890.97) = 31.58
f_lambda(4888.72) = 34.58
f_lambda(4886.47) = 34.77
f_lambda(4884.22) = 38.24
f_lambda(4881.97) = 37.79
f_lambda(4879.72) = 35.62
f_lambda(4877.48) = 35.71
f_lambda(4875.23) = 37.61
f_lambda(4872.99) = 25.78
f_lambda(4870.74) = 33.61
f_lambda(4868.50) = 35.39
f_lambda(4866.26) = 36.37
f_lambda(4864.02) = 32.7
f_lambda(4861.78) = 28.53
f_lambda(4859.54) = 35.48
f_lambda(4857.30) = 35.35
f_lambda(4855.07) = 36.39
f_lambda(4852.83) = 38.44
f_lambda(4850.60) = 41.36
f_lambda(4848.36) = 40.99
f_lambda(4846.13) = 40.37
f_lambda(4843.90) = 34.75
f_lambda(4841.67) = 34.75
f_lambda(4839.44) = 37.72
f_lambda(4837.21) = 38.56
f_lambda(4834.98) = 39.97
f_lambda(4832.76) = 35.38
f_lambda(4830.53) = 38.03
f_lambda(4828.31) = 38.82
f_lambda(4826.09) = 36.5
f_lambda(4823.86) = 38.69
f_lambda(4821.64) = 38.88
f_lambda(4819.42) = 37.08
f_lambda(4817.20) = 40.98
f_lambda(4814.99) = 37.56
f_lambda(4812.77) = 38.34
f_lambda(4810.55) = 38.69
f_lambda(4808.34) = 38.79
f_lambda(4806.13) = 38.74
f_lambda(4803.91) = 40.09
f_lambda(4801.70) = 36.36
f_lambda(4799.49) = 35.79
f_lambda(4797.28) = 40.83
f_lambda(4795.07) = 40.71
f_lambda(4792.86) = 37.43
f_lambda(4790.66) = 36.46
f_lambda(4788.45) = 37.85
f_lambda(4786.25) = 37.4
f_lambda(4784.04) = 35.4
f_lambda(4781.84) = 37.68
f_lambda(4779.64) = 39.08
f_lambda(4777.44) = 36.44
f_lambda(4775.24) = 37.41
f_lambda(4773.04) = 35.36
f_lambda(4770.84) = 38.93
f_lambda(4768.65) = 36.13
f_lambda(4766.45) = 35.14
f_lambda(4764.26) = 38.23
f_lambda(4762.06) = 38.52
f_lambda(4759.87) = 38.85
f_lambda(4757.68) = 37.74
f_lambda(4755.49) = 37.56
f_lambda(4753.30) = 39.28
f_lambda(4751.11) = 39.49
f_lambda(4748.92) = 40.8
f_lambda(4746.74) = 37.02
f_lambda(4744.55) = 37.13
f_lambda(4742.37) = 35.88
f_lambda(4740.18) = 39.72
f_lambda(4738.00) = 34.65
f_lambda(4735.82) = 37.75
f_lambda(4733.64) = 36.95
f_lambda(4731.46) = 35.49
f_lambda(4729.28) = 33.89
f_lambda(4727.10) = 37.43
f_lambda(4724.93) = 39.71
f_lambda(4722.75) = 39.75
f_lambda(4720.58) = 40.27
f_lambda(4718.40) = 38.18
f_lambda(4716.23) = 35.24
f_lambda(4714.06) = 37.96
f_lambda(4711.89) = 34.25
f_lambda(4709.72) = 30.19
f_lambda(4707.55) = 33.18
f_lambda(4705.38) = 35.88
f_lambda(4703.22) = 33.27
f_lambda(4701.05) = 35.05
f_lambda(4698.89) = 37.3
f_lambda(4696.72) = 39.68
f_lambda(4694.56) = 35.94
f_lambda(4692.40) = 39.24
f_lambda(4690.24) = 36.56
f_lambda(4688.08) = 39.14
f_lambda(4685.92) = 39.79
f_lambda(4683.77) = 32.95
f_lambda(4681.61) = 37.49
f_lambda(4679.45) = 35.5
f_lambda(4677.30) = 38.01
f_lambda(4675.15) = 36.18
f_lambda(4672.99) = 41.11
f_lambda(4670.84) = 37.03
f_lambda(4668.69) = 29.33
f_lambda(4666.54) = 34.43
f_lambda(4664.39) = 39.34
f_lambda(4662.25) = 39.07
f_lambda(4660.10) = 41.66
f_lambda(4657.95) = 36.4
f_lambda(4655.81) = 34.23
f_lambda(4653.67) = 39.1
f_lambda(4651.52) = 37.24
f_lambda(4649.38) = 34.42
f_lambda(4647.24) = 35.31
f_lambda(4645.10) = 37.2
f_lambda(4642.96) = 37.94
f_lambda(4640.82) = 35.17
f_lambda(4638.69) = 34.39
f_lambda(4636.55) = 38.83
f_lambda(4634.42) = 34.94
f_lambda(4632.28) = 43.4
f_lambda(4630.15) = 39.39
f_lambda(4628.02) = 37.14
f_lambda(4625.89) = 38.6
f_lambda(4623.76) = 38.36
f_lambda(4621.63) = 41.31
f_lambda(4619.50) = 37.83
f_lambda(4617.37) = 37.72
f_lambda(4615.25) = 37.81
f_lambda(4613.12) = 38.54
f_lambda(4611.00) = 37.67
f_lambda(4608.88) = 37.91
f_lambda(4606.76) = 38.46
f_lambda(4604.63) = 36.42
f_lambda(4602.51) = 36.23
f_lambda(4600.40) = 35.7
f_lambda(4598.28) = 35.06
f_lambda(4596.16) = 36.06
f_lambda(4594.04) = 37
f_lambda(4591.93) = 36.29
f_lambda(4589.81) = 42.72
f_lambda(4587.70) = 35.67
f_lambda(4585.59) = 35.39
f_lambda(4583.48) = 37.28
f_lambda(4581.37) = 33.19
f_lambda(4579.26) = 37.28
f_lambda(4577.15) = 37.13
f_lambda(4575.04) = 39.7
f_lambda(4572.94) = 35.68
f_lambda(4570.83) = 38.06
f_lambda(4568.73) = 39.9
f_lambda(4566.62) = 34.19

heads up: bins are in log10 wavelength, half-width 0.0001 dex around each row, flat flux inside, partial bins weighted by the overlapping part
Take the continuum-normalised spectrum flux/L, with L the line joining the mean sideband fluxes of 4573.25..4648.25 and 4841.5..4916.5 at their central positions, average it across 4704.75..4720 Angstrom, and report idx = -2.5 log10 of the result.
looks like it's 0.05 mag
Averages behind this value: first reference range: 37.4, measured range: 35.1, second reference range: 35.9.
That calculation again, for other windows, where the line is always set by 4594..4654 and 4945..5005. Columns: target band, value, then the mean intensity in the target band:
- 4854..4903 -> 0.04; 34.9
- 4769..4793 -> -0.01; 37.2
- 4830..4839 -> -0.04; 37.9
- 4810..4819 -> -0.06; 38.8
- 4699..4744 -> 0.02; 36.3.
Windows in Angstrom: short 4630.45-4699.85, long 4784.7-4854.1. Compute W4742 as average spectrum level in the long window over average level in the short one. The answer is 1.03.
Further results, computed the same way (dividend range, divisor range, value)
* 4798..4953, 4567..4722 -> 0.99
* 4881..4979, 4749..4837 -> 0.95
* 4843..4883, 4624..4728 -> 0.97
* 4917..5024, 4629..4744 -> 0.96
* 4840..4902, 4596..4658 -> 0.95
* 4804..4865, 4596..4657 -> 1.00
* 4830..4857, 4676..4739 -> 1.04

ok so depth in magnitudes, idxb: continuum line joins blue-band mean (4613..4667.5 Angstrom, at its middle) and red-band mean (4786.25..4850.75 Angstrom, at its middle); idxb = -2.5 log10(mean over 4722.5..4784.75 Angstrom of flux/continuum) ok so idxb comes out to 0.02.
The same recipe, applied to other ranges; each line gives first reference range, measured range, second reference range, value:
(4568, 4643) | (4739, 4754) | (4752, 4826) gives -0.02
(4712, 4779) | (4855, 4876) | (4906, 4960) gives 0.09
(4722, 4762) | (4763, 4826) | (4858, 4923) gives -0.03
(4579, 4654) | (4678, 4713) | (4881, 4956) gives 0.03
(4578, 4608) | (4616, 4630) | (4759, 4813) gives -0.05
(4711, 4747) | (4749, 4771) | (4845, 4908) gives -0.03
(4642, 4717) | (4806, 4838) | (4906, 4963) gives -0.06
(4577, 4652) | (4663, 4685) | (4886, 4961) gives 0.02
